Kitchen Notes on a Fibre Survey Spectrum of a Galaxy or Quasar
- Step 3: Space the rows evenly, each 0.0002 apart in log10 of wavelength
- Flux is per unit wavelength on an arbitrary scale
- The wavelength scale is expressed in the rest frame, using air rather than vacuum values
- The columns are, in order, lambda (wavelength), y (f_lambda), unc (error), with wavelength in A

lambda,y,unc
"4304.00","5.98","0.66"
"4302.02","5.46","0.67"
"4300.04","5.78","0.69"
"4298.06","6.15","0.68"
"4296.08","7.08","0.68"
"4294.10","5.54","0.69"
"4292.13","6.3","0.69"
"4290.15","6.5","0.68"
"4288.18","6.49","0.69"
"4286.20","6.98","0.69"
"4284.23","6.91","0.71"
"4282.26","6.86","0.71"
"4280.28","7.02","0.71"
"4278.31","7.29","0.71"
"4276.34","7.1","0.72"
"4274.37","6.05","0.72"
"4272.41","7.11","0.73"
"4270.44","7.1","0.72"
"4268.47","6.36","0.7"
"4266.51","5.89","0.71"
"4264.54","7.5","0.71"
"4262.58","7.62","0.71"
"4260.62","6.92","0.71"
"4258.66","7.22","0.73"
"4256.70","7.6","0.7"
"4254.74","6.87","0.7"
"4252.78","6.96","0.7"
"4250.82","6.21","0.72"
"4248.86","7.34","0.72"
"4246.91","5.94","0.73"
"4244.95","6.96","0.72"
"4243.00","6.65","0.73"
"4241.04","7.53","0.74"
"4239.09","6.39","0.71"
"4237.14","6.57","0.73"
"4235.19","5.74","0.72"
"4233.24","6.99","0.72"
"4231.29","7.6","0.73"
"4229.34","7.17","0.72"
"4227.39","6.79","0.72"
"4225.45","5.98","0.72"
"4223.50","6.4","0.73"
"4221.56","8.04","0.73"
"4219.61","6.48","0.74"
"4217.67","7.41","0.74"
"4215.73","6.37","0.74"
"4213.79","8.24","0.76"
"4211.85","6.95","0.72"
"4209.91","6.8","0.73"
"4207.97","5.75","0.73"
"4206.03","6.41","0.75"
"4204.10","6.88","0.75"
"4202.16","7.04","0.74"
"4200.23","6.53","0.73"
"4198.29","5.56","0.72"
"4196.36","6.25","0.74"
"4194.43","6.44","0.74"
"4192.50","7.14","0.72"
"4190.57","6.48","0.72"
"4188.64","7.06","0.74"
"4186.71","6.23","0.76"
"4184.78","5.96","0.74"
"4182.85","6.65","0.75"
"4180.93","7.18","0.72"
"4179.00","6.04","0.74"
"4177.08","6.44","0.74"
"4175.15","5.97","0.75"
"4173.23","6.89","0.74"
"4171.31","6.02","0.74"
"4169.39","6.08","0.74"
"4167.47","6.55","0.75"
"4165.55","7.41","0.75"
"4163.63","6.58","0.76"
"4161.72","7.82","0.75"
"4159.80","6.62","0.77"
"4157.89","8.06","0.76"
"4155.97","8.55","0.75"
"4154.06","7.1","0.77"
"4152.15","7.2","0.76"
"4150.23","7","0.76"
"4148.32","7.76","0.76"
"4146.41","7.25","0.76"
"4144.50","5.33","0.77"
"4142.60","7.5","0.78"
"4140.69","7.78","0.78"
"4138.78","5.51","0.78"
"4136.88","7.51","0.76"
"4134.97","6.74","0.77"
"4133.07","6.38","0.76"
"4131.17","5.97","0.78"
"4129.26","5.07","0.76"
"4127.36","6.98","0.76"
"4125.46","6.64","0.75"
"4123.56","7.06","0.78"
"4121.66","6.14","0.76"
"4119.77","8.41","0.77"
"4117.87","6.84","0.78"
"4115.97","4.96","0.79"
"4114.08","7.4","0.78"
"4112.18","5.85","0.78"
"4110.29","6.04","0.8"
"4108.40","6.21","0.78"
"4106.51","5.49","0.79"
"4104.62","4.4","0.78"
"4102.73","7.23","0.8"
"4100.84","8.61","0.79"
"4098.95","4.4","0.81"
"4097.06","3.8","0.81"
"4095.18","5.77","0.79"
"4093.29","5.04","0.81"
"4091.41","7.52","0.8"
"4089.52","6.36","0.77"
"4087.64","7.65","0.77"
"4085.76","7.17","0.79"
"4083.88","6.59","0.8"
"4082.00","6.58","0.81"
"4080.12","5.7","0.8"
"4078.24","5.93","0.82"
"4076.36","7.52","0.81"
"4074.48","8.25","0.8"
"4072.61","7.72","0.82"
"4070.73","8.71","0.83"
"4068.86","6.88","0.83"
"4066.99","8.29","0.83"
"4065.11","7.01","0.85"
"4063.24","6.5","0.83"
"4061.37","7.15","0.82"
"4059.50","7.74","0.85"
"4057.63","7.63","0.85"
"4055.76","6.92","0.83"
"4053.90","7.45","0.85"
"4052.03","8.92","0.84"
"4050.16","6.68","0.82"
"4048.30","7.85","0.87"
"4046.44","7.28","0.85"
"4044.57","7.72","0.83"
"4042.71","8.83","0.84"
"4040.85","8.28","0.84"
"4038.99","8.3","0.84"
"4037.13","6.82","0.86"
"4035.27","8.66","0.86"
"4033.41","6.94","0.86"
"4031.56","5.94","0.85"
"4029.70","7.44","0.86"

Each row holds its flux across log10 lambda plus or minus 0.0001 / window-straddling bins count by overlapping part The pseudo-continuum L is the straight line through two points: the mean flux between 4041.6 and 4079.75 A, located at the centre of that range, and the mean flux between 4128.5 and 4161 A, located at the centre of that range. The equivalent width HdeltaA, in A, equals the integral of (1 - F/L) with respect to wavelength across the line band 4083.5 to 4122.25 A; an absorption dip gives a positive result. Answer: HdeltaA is 5.06 A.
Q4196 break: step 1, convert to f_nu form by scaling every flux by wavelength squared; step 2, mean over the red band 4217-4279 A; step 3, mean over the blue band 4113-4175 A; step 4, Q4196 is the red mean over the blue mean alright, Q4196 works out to 1.1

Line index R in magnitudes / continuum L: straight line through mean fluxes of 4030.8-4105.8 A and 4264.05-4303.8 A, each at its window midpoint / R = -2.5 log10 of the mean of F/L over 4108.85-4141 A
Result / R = 0.07 mag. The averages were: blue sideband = 7.06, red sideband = 6.55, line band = 6.52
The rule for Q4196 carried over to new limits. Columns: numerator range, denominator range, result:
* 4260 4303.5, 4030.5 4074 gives 0.98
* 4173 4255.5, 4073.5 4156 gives 1.07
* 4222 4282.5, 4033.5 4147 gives 1.08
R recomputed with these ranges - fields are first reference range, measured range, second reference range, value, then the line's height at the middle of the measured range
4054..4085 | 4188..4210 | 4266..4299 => 0.06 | 6.86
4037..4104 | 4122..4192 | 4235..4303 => 0.03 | 6.94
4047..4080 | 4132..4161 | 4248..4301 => 0.01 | 7.17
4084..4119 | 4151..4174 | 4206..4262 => -0.09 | 6.49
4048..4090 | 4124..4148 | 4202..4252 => 0.07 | 7.07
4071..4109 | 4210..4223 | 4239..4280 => -0.06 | 6.78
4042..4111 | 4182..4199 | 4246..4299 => 0.07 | 6.83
